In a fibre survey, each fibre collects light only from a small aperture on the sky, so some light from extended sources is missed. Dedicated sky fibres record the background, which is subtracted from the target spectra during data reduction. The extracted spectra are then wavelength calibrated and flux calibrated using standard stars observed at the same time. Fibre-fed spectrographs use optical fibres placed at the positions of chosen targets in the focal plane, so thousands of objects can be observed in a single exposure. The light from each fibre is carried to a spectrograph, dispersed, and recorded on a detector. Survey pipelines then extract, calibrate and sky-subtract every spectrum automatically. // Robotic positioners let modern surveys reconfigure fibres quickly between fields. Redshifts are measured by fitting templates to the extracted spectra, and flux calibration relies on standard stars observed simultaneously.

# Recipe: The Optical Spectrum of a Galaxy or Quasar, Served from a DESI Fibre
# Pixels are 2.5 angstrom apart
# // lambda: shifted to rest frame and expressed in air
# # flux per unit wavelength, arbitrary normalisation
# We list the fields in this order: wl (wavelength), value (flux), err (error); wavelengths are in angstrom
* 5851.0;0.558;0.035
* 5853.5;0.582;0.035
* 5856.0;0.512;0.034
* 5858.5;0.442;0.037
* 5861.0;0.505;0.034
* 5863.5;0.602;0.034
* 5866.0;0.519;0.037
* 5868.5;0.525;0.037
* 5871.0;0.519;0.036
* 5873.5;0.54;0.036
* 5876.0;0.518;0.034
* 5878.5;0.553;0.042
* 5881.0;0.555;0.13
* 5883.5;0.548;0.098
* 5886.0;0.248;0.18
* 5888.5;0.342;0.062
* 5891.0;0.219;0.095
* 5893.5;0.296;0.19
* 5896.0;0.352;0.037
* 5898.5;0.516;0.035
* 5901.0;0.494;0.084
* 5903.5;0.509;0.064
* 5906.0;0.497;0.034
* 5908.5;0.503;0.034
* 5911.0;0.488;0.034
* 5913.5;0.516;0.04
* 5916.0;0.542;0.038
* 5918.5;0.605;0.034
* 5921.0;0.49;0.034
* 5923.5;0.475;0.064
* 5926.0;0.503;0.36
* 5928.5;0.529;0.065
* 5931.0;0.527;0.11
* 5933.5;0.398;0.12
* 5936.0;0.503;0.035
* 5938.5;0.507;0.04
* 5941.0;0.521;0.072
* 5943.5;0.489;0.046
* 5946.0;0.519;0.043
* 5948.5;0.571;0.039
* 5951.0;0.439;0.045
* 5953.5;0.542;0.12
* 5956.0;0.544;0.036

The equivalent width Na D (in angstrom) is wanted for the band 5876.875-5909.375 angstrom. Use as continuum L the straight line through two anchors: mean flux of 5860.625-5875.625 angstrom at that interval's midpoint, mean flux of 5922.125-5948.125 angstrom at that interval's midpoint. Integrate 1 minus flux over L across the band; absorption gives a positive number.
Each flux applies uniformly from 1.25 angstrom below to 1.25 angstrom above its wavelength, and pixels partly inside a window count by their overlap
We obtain 5.5 angstrom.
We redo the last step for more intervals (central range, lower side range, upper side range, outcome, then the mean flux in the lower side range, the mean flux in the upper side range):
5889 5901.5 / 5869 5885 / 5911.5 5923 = 3.90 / 0.534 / 0.531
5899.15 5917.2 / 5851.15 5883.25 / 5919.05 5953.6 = 0.24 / 0.532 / 0.502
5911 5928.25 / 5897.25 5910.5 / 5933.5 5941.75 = -0.75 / 0.503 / 0.493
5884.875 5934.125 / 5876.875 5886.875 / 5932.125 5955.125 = 3.90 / 0.486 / 0.5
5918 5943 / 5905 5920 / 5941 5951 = 0.83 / 0.525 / 0.515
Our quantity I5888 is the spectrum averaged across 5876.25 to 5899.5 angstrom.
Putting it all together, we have 0.407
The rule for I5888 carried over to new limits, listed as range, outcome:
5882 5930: 0.457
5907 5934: 0.51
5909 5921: 0.531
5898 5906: 0.504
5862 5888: 0.508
